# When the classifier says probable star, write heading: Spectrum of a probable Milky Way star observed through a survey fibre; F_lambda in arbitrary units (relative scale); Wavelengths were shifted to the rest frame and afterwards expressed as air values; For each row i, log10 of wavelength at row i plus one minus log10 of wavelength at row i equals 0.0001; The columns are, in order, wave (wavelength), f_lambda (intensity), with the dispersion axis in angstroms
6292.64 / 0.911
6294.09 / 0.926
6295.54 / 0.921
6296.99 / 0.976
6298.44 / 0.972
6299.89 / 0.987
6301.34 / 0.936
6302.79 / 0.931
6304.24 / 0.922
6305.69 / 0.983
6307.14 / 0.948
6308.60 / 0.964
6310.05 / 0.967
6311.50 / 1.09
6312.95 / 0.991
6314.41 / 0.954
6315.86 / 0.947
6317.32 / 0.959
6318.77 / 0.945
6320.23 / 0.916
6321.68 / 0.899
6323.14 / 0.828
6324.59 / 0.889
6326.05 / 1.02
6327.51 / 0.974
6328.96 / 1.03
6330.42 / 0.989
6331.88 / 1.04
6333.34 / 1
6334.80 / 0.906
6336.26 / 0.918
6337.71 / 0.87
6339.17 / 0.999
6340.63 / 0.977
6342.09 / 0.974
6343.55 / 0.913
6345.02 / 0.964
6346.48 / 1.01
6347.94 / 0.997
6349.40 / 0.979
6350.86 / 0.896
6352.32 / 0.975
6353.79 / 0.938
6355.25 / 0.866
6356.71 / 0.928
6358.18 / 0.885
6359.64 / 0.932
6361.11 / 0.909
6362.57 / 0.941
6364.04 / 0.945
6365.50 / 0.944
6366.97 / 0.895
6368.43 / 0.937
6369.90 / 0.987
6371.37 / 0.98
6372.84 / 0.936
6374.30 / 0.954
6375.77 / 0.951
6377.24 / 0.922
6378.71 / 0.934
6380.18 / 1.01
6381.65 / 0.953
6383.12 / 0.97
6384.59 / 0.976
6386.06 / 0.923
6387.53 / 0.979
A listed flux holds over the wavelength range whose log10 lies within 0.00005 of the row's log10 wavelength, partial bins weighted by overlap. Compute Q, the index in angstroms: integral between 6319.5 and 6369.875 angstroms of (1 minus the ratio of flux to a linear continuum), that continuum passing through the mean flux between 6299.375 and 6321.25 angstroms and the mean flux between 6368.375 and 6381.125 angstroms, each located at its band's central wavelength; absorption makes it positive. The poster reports 0.8 angstroms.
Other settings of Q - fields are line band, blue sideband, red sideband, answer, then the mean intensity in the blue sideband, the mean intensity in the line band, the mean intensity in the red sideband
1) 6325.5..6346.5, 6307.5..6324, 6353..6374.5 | -0.6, 0.95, 0.97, 0.931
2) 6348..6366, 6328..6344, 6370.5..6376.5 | 0.6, 0.967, 0.931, 0.956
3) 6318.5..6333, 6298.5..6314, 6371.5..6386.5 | 0.2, 0.972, 0.954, 0.954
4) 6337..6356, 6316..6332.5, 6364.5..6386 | 0.0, 0.953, 0.951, 0.952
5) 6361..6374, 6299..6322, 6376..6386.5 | 0.2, 0.96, 0.944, 0.956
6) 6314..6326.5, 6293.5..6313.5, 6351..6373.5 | 0.4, 0.966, 0.926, 0.932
